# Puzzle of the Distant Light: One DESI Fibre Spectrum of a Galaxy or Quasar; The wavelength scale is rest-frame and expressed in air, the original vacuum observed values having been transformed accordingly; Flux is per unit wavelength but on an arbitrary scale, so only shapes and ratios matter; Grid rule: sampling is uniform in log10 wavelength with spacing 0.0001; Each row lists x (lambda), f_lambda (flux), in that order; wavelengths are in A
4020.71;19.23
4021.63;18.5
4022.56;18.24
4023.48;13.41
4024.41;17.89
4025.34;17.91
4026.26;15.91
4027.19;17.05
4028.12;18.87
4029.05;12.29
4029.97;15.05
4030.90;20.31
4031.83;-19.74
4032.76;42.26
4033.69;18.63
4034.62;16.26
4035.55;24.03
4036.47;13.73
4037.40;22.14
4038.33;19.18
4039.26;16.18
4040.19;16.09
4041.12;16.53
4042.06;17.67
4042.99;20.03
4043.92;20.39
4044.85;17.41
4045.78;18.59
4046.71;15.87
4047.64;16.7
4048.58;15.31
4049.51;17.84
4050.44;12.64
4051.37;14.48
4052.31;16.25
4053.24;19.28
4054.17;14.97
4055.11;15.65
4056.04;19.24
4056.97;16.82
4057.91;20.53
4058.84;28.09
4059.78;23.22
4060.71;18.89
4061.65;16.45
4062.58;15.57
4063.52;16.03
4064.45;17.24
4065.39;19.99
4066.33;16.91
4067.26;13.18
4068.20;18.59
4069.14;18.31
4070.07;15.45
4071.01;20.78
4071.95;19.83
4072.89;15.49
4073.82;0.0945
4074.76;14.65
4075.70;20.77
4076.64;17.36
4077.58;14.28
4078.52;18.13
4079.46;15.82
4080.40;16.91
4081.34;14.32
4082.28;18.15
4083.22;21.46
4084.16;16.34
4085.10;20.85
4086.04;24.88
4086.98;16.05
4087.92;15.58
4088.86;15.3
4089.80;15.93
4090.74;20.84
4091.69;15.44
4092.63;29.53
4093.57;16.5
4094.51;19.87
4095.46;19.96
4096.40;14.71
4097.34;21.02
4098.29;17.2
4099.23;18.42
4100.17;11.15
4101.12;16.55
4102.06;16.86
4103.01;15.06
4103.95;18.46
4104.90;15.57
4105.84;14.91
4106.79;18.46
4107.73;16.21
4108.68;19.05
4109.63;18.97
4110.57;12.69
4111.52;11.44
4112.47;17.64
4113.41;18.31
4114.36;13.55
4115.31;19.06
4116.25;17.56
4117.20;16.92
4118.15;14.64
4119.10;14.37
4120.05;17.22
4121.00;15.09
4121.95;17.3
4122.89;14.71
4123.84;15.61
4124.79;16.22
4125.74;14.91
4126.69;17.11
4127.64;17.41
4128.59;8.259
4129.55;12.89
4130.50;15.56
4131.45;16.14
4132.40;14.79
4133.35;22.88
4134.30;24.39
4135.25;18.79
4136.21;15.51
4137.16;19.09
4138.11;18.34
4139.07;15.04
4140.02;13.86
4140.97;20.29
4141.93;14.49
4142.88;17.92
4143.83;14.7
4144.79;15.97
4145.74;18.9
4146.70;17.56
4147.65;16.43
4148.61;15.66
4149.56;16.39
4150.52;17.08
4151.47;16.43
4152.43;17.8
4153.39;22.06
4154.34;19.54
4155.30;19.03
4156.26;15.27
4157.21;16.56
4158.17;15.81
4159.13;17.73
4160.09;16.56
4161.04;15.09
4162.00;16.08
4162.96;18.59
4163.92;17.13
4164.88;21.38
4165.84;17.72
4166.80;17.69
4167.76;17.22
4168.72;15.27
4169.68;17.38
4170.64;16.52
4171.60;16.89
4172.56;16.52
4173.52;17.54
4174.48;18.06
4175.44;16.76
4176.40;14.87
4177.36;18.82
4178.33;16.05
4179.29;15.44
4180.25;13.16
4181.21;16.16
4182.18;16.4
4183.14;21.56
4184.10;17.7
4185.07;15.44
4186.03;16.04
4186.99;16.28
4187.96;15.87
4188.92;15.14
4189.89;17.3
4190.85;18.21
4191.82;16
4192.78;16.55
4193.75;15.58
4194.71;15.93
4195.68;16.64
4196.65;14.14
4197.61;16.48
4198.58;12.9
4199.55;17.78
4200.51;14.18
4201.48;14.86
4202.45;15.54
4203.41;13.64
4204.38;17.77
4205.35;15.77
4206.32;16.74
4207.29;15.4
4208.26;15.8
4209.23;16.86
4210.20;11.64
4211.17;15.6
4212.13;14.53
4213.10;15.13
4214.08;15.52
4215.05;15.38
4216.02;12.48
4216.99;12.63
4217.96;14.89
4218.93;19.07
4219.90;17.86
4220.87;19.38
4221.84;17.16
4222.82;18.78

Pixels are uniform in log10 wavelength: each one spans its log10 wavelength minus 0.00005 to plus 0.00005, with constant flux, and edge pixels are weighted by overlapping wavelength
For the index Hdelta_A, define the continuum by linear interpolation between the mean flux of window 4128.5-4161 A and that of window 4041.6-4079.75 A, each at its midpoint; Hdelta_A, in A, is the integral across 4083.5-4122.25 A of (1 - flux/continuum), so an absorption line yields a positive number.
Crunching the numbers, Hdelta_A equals -0.2 A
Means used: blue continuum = 17.2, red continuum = 17.1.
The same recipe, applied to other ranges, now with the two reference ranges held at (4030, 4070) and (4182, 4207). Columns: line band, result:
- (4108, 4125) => 0.8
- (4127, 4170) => -1.3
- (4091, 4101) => -0.7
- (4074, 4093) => -0.7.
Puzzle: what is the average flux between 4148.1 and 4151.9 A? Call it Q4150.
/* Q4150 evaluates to 16.4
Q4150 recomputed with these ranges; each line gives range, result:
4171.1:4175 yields 17.3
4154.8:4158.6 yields 16.7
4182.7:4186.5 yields 17.7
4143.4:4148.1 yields 16.7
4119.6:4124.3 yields 16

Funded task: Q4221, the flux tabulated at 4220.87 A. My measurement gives 19.38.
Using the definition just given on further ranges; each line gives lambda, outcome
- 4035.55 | 24.03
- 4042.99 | 20.03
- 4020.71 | 19.23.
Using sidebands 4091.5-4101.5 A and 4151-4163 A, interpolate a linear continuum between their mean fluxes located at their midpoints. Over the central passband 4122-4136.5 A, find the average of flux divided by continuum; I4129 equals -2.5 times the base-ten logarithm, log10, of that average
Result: 0.09 mag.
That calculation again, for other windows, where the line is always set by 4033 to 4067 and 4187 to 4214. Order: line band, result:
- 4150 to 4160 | -0.08 mag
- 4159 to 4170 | -0.07 mag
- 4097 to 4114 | 0.04 mag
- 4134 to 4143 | -0.06 mag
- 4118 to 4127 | 0.08 mag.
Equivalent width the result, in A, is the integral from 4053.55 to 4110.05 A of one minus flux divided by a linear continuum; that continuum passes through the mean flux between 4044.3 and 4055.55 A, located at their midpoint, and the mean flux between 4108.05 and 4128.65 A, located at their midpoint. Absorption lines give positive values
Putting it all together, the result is -4.9 A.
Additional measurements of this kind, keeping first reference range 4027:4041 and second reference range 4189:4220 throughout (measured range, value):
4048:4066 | -1.3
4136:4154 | -1.2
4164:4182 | -1.2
